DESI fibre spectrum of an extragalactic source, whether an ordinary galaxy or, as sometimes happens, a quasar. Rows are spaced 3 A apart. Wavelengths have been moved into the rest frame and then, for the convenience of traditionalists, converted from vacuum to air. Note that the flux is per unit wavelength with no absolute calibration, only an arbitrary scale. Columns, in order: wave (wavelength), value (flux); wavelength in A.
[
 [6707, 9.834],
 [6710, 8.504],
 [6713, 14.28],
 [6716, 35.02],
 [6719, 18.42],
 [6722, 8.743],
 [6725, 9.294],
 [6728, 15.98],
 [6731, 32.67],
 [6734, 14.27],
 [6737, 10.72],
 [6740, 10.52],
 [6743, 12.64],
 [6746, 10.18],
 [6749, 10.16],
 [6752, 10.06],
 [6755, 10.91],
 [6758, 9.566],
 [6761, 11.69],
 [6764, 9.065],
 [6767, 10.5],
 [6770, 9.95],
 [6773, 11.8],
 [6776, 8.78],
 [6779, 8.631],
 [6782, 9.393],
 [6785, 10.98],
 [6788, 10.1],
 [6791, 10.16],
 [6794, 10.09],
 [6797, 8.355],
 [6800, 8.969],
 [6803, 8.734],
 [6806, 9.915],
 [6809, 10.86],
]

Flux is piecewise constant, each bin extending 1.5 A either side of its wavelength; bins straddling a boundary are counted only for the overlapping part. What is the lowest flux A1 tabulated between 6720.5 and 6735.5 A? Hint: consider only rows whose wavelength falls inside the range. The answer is 8.743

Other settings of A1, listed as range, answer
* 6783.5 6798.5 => 8.355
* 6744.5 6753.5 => 10.06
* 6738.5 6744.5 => 10.52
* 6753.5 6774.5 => 9.065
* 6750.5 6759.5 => 9.566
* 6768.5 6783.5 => 8.631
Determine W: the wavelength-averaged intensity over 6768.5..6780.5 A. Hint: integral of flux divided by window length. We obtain 9.79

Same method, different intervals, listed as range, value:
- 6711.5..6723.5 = 19.1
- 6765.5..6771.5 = 10.2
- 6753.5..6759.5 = 10.2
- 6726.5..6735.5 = 21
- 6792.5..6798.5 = 9.22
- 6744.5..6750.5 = 10.2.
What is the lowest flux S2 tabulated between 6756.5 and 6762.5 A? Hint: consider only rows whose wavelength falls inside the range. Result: 9.566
